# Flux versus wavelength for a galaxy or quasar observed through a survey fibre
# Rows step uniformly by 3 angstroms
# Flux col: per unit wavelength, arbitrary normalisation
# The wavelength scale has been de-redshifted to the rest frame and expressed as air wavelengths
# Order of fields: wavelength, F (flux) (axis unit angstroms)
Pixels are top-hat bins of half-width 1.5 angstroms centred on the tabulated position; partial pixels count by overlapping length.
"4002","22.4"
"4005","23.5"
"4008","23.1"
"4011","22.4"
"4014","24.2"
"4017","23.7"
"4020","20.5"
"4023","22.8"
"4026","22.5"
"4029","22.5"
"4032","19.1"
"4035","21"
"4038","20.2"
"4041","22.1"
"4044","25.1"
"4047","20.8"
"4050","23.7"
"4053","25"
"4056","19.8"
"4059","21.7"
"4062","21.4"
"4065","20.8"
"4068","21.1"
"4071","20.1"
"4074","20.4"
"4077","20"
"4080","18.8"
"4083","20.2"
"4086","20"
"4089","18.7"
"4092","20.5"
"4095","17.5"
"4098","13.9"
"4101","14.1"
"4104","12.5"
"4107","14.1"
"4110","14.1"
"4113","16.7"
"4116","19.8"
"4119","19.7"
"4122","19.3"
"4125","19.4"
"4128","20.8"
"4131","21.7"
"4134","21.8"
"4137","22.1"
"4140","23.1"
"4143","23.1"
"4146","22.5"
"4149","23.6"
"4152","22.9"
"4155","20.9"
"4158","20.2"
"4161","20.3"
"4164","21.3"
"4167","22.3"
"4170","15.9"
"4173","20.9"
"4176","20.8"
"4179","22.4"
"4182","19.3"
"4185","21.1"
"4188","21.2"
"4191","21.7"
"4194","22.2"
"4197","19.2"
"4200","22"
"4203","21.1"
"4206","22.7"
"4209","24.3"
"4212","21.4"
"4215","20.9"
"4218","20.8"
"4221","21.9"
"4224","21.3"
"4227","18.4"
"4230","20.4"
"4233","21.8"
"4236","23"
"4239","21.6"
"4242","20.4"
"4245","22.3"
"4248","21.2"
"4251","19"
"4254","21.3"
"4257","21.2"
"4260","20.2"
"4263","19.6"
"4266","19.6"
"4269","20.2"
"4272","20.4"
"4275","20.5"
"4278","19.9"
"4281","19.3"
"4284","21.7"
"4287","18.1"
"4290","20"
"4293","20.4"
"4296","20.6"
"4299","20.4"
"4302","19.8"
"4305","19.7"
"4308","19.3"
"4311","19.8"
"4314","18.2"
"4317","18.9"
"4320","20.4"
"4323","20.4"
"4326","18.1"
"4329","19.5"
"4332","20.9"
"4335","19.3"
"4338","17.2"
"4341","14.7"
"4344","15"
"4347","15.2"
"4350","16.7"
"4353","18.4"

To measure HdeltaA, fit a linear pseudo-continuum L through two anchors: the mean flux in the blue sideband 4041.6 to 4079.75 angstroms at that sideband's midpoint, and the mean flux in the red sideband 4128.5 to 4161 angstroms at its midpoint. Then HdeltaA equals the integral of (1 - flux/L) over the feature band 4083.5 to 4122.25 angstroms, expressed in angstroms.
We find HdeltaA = 8.6 angstroms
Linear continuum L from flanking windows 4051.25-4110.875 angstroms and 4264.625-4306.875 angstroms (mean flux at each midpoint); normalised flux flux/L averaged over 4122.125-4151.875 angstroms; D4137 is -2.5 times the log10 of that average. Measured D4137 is -0.15 mag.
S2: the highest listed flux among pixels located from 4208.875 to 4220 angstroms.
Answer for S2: 24.3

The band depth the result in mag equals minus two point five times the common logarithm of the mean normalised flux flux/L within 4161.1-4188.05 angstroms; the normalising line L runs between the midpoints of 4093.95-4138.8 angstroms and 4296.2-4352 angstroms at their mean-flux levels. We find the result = -0.14 mag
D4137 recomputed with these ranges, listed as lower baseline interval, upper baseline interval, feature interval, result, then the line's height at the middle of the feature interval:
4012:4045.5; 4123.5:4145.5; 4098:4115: 0.45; 21.9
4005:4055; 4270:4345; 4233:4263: -0.06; 20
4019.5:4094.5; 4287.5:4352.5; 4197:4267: -0.08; 19.6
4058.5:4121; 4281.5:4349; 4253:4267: -0.09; 18.8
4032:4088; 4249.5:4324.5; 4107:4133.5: 0.11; 20.8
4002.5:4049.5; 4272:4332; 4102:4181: 0.06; 21.2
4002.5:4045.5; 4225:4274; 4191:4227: -0.03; 21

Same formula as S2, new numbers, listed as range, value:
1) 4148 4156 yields 23.6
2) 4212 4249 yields 23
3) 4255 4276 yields 21.2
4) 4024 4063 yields 25.1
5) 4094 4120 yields 19.8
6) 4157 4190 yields 22.4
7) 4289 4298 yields 20.6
